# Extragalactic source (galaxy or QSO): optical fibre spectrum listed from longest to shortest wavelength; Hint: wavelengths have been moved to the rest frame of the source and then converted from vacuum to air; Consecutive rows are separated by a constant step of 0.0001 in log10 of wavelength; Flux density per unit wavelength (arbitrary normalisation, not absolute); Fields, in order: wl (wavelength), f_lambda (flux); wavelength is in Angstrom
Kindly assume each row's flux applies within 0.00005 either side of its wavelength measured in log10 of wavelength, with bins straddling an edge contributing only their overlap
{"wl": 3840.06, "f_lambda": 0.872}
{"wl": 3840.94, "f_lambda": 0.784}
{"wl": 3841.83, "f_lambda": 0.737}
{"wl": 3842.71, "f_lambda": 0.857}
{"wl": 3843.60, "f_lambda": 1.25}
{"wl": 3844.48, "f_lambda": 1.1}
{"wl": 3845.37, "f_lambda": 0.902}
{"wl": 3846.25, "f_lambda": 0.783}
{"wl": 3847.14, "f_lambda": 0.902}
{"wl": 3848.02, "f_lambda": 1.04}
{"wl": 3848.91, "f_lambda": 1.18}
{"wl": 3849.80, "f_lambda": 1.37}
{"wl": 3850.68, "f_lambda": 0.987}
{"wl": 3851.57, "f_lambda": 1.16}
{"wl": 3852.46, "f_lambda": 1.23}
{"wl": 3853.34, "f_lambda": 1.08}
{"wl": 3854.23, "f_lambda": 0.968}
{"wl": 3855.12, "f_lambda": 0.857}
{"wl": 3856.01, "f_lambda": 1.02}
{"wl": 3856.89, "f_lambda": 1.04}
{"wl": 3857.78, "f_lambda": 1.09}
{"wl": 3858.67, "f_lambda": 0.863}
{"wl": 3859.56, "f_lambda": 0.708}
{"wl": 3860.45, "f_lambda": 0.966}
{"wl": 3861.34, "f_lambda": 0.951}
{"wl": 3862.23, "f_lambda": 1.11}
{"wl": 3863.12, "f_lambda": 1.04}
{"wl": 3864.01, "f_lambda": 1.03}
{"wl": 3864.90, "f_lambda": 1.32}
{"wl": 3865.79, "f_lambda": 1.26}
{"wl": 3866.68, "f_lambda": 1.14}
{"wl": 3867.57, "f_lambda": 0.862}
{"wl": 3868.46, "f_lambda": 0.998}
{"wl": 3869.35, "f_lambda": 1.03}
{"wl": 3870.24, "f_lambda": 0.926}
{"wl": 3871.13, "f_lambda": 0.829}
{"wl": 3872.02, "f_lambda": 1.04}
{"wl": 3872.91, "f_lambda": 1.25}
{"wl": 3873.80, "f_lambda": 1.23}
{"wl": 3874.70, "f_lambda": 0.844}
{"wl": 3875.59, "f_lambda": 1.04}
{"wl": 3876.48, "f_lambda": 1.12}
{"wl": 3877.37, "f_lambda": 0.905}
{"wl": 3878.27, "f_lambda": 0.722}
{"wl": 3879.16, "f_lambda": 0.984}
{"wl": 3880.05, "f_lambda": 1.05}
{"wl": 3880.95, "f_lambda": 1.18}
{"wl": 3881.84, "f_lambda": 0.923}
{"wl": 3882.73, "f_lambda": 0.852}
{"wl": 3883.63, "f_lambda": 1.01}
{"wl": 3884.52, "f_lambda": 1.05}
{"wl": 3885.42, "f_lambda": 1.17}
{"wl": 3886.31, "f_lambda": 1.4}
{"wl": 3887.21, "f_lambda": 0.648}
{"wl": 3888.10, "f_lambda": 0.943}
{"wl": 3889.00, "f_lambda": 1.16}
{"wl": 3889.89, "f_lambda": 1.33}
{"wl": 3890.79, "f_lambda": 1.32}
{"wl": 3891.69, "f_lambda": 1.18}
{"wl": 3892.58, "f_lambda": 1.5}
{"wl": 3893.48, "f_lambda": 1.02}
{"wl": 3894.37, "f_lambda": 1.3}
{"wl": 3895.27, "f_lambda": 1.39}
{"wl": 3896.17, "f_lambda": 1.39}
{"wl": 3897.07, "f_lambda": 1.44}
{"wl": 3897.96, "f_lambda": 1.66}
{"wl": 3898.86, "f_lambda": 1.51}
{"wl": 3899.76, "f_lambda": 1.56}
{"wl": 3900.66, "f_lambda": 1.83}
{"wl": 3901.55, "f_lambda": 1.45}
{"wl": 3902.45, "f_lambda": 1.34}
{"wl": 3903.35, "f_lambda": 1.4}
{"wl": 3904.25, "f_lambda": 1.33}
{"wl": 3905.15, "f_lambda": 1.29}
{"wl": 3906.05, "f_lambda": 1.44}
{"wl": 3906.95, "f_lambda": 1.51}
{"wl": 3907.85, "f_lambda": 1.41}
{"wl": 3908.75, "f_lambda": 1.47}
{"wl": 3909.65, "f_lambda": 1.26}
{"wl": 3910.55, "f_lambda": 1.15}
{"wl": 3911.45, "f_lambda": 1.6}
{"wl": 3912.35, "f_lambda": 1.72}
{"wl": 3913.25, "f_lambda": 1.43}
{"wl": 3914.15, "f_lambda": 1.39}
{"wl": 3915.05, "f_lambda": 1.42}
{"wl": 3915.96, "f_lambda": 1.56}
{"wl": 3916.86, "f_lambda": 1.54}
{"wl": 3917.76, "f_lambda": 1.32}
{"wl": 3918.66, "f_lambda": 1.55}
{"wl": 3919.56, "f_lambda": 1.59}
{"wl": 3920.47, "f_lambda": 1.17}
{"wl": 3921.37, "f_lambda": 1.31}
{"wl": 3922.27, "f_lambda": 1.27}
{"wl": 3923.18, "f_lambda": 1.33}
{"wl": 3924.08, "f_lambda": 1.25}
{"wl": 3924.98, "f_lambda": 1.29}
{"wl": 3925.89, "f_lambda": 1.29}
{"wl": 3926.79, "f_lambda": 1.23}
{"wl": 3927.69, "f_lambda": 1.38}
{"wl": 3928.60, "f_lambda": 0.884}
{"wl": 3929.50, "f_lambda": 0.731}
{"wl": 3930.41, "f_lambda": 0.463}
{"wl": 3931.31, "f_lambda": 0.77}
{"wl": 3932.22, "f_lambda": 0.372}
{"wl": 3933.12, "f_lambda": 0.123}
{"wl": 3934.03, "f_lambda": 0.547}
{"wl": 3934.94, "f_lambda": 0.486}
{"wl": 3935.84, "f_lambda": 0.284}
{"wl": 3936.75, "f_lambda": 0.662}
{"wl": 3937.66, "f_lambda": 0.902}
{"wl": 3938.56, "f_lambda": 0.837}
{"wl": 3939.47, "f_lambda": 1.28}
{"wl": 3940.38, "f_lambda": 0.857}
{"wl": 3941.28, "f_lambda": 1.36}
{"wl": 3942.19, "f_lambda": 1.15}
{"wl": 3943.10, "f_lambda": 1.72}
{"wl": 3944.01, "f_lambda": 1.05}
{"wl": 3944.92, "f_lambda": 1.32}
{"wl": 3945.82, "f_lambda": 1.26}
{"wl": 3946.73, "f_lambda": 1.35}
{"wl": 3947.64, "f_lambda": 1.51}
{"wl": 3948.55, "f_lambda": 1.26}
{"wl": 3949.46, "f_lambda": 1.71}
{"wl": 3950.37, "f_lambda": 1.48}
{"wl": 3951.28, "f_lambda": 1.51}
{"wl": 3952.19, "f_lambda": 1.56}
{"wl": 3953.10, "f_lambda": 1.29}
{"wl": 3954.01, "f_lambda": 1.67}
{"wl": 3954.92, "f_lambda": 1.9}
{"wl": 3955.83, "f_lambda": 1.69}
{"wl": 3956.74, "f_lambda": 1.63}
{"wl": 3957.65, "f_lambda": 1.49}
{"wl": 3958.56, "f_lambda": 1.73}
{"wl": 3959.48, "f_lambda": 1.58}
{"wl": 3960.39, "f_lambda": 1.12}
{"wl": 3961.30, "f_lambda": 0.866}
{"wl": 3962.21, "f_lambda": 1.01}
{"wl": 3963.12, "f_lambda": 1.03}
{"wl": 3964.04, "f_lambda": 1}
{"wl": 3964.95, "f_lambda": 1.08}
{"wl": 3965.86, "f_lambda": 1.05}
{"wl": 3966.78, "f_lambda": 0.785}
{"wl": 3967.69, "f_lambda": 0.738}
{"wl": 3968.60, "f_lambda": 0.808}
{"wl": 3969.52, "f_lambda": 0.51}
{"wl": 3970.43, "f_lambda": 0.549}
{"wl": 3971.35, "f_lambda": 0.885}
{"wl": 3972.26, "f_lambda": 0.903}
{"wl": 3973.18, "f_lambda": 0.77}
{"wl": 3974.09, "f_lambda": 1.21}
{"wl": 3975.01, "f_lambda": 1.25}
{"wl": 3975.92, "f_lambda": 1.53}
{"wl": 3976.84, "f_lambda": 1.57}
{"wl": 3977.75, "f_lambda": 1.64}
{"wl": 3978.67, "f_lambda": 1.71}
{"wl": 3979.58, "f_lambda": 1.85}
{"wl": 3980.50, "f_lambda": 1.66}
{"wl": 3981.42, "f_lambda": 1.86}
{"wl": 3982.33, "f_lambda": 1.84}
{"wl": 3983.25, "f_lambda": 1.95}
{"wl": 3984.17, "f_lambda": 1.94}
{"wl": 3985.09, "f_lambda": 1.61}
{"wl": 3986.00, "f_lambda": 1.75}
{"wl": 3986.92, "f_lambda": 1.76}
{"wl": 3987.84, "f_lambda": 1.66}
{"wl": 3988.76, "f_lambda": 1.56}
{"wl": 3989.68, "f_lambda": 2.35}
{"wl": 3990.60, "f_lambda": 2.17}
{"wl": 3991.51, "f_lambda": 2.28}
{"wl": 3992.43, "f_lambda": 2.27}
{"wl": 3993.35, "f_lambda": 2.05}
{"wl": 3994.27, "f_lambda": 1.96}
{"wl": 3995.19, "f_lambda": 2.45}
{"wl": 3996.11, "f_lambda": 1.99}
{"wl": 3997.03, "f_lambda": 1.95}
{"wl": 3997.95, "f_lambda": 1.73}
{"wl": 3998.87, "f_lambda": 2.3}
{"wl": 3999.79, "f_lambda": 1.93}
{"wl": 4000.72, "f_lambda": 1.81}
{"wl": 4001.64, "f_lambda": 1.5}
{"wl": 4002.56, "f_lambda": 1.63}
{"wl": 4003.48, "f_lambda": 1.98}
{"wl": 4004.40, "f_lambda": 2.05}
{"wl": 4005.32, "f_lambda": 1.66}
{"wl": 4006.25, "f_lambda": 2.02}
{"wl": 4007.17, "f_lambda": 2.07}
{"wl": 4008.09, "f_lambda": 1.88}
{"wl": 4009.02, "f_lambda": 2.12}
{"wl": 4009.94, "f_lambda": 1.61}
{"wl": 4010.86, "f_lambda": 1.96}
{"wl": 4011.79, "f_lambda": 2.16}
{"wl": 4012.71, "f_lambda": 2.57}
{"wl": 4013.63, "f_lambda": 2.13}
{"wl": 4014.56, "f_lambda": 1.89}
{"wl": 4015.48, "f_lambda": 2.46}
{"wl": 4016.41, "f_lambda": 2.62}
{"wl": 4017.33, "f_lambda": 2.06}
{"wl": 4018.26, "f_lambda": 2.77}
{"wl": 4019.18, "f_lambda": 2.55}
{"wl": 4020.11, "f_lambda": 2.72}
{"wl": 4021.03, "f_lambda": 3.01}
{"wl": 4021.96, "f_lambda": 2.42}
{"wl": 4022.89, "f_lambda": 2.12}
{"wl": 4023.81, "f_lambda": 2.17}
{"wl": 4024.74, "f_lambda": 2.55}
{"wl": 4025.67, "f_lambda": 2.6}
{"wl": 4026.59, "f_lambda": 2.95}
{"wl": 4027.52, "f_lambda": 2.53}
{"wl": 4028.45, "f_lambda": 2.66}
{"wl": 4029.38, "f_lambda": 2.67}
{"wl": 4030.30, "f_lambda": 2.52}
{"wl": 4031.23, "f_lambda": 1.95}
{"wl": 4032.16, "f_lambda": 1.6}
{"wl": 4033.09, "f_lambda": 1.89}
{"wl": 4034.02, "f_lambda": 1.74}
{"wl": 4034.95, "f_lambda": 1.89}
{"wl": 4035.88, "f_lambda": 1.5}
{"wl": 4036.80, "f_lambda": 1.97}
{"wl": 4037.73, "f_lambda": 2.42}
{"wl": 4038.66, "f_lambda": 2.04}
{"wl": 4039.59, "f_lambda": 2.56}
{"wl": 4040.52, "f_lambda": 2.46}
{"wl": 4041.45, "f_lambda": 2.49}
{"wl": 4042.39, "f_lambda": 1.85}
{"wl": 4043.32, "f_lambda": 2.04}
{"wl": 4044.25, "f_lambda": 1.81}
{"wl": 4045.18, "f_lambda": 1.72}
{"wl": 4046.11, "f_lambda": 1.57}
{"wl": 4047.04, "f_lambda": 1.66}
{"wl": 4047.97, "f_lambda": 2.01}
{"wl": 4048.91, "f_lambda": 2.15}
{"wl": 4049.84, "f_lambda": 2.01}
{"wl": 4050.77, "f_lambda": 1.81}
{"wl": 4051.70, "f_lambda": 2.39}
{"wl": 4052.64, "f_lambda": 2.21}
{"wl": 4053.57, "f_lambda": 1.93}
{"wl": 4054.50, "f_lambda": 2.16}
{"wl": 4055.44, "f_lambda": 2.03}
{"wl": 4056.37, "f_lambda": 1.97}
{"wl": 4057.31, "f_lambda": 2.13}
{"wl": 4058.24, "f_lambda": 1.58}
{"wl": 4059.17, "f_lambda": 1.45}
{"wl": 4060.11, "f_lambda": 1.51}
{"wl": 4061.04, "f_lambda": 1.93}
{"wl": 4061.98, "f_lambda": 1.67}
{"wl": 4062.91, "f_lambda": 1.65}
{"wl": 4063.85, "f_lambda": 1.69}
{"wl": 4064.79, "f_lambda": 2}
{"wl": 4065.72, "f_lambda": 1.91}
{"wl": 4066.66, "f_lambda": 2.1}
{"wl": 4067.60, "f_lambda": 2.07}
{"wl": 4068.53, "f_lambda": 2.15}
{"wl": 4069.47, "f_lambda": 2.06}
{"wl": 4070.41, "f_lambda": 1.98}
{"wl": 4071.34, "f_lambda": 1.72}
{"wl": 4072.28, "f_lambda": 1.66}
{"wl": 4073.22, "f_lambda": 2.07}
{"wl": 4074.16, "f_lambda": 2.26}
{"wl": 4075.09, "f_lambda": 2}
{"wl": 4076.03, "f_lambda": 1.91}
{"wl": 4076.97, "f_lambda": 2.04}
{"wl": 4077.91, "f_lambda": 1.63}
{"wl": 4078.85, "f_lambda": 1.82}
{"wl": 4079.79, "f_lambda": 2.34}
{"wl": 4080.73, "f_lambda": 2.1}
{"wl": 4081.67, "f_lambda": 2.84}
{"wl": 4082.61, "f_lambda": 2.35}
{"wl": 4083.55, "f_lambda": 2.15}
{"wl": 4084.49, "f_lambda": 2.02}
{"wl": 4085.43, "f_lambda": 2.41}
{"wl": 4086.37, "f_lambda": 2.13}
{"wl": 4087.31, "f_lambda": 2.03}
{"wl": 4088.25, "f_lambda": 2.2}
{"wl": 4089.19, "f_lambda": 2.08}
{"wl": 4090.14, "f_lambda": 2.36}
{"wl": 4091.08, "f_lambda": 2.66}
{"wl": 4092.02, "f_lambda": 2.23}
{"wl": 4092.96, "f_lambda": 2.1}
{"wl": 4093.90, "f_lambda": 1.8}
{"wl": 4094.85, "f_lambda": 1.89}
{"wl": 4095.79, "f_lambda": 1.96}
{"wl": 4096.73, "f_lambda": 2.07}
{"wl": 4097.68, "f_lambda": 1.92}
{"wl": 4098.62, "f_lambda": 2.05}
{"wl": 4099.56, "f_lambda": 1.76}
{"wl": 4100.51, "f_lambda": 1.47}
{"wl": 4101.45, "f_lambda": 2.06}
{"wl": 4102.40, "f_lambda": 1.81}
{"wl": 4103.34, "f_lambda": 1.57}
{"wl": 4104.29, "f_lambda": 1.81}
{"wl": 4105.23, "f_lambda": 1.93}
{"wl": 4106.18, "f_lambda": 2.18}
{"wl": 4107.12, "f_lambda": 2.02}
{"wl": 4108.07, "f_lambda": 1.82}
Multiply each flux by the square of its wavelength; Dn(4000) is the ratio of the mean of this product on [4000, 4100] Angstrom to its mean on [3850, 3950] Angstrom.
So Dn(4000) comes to 1.94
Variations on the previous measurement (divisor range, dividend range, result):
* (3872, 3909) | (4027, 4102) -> 1.80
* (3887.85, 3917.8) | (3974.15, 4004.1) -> 1.38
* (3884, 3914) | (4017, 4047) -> 1.77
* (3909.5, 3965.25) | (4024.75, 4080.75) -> 1.76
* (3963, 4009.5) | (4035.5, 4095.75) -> 1.29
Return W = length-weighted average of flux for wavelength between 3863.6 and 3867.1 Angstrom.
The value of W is 1.19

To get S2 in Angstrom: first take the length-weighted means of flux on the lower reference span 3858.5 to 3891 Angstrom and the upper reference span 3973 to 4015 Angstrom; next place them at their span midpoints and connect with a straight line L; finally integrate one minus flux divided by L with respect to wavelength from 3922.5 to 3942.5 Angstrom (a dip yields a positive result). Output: 7.6 Angstrom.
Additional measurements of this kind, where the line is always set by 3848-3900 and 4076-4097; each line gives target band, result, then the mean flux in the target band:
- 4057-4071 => 1.2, 1.86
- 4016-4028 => -4.7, 2.54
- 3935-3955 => 2.9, 1.24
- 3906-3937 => 4.1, 1.15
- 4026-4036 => -1.8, 2.2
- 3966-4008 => 0.3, 1.65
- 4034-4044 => -1.0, 2.1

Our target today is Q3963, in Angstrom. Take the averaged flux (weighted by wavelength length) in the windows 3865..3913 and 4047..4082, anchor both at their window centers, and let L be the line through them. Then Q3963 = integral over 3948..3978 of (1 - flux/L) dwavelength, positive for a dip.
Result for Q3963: 5.7 Angstrom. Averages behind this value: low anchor 1.22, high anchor 1.96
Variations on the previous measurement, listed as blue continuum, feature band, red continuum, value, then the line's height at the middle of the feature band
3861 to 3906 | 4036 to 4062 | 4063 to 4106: -1.6 Angstrom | 1.87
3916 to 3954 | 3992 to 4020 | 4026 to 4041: -2.4 Angstrom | 1.91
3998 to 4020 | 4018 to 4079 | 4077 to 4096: 1.2 Angstrom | 2.12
